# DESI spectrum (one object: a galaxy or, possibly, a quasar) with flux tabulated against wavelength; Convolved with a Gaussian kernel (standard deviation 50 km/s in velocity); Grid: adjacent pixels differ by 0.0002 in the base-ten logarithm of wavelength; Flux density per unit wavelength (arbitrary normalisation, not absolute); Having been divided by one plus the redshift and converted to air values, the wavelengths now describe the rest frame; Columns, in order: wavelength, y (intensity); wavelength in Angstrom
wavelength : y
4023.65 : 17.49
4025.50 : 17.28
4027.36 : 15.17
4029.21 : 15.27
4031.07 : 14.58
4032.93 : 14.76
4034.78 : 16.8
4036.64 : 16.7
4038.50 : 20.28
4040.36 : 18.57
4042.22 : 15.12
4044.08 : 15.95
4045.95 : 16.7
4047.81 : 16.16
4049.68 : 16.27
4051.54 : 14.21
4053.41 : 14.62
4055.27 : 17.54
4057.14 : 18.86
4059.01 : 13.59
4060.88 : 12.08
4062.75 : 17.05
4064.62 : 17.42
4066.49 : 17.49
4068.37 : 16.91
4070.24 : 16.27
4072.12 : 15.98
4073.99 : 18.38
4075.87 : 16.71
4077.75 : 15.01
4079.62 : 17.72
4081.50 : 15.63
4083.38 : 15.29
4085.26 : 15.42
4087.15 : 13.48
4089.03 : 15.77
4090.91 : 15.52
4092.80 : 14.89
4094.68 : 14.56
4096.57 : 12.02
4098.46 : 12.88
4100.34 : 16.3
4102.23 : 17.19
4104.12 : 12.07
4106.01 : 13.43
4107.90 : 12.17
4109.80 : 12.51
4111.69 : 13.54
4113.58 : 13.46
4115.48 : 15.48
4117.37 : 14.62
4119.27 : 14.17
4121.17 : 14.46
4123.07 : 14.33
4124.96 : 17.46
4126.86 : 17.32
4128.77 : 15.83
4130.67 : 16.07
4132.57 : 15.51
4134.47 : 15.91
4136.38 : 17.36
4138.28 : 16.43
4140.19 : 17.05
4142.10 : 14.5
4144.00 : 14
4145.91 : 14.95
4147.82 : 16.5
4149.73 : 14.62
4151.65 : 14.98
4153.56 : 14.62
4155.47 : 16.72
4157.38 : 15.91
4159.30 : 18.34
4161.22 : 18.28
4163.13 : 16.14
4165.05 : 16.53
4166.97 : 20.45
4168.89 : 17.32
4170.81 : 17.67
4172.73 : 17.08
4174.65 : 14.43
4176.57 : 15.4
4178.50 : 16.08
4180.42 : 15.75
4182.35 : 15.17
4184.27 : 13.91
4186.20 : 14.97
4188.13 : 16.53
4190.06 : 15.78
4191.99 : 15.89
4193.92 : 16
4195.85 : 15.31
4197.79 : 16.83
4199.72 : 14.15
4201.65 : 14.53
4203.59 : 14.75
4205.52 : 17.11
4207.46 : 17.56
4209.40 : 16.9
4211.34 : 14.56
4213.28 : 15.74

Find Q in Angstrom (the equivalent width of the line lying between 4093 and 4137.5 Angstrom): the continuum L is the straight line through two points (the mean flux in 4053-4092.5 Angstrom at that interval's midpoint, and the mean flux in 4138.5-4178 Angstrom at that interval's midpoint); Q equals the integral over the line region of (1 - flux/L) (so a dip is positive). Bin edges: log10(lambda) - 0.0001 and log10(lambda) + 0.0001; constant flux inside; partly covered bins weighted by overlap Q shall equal 3.9 Angstrom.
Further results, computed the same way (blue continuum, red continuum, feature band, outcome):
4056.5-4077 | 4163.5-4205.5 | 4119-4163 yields 0.5 Angstrom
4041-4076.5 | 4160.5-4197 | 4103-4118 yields 2.6 Angstrom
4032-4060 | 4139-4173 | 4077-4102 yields 2.1 Angstrom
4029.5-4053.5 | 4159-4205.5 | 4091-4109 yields 2.4 Angstrom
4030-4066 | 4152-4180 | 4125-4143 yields 0.3 Angstrom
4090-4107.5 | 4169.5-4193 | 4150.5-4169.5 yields -1.9 Angstrom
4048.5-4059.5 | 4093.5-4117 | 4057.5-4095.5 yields -2.0 Angstrom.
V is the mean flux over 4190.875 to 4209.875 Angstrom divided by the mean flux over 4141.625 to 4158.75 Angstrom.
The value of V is 1.04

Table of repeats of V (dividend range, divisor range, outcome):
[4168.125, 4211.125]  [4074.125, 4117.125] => 1.08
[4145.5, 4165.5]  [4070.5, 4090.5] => 1.01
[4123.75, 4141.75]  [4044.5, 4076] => 1.01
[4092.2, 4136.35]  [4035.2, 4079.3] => 0.89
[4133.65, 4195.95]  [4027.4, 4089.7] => 1.00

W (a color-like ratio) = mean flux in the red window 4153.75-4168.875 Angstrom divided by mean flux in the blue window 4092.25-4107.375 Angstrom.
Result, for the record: 1.2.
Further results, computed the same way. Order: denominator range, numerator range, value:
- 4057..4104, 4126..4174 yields 1.05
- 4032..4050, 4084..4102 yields 0.88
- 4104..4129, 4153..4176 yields 1.18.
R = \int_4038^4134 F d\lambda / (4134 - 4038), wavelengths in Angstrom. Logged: 15.5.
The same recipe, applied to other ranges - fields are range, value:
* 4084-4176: 15.4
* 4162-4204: 16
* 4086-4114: 14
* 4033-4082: 16.4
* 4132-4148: 15.8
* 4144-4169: 16.4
